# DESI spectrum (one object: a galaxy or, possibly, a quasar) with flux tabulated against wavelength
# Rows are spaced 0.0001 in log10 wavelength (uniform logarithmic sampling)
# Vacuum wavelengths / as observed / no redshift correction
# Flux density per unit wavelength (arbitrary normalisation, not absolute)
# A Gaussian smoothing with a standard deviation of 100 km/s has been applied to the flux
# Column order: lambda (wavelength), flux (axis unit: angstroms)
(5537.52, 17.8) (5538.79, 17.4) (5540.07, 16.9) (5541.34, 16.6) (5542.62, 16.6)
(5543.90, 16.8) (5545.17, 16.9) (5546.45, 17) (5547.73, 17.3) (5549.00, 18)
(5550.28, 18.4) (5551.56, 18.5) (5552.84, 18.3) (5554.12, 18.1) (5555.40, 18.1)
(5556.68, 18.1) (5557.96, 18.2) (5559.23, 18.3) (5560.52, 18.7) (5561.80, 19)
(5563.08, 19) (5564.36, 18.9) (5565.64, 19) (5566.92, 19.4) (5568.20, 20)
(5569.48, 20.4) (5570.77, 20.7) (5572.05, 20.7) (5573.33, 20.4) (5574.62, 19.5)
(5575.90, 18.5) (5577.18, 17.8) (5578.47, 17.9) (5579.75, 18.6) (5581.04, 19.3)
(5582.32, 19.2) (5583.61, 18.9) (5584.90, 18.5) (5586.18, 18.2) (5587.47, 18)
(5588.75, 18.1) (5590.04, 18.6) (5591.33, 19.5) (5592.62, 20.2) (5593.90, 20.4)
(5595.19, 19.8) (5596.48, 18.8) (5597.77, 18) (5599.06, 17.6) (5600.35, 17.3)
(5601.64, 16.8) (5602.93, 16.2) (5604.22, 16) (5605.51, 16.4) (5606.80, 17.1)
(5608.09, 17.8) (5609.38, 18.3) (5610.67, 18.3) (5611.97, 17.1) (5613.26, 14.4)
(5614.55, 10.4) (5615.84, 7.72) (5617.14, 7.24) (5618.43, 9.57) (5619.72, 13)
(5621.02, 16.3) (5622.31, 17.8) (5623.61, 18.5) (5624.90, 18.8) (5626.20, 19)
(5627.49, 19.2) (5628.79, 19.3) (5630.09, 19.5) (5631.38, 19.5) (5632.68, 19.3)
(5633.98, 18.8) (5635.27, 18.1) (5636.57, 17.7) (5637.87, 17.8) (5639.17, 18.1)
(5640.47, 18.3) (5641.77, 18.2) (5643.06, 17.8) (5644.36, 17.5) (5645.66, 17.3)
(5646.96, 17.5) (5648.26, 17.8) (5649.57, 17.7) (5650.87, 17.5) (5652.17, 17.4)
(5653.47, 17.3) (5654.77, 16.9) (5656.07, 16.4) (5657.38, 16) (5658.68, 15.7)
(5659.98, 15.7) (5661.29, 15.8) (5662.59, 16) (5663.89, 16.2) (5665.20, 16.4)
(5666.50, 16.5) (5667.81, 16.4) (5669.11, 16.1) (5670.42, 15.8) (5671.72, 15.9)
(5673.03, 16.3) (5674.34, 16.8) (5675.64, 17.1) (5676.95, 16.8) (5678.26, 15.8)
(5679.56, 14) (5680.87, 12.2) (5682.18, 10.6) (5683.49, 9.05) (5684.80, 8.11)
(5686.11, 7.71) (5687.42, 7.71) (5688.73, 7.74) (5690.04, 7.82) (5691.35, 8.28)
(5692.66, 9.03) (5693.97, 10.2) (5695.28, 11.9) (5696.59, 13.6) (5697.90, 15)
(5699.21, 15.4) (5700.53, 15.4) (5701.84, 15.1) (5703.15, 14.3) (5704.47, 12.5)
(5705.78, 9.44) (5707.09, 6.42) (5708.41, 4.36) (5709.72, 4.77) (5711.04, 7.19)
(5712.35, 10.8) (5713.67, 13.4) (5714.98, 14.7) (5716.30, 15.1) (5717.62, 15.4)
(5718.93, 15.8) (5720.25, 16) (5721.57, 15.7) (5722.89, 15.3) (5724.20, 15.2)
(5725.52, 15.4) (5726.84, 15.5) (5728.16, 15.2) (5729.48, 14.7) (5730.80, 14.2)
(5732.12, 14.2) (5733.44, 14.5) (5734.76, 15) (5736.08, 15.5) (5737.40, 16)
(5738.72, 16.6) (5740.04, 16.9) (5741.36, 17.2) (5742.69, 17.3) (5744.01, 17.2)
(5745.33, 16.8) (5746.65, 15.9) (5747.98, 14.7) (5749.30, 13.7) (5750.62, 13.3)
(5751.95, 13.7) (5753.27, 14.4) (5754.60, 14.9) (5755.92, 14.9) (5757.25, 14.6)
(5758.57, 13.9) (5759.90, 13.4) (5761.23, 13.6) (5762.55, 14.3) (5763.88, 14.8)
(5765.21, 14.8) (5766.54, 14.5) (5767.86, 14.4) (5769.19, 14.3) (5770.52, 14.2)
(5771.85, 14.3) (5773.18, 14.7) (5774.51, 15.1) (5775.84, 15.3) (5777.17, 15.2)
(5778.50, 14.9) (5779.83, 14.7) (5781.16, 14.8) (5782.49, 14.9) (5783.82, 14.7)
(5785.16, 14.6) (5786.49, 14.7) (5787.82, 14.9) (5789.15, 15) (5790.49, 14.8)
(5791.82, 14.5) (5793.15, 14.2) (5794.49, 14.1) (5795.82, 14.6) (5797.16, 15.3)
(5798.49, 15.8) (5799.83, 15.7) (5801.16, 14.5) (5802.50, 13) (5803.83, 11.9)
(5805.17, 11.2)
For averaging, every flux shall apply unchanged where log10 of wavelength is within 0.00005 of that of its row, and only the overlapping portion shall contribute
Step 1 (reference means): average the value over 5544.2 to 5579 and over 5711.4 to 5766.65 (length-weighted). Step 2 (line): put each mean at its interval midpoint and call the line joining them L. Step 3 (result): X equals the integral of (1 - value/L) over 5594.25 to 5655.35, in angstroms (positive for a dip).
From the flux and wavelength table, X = 1.30 angstroms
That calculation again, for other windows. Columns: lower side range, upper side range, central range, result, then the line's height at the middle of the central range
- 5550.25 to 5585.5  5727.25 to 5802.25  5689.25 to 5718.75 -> 8.6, 16.1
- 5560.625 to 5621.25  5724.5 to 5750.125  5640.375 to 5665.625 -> -0.4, 16.7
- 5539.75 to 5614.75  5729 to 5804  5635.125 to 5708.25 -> 9.3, 16.5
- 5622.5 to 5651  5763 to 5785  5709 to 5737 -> 3.6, 16.1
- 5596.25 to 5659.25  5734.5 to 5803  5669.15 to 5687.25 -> 3.0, 16.1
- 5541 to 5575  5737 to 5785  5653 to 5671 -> 0.5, 16.7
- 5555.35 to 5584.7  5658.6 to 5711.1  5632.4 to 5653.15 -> -4.0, 15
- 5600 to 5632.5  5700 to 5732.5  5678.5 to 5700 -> 4.9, 13.9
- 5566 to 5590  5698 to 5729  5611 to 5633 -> 1.8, 17.1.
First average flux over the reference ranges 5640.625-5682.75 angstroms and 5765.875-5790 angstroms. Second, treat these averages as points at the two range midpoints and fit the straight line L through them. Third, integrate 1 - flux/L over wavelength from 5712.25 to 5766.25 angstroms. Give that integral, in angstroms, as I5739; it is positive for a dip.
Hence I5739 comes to 0.83 angstroms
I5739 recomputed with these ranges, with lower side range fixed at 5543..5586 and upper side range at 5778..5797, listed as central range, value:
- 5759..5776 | 0.7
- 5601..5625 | 3.7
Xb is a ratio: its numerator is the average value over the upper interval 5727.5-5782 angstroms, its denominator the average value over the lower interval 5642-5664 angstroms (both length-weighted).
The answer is 0.88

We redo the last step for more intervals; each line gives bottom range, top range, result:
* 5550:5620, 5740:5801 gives 0.84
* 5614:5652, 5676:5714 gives 0.65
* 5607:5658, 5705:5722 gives 0.68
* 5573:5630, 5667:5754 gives 0.78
